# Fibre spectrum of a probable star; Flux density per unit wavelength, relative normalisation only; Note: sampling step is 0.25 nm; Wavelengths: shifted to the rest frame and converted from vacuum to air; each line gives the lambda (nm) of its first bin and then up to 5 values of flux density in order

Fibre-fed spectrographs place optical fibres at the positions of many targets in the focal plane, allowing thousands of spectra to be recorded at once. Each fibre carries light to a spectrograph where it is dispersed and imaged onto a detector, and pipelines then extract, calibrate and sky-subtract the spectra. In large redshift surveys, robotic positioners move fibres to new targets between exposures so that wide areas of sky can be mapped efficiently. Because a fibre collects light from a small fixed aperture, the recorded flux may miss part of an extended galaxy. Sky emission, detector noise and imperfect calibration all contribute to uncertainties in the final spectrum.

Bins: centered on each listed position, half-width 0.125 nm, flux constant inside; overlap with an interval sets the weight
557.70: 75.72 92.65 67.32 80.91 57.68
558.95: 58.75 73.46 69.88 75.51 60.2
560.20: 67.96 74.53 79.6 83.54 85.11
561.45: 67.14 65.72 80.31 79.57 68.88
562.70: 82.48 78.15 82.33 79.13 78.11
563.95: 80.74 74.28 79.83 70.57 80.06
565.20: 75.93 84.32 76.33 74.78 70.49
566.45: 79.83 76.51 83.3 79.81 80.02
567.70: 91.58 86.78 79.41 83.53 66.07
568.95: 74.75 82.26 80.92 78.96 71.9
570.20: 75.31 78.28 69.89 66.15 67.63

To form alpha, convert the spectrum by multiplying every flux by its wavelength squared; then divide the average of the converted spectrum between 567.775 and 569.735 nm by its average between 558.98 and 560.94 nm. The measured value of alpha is 1.14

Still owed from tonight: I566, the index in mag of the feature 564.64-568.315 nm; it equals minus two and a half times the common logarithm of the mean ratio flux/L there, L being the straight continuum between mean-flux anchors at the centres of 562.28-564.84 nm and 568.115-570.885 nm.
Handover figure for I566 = -0.04 mag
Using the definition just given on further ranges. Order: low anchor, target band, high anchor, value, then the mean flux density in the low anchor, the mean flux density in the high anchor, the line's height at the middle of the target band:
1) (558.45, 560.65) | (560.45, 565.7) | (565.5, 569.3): -0.06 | 68.4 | 79.1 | 73.2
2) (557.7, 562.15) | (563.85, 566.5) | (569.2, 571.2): -0.04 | 73.1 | 74.5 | 73.9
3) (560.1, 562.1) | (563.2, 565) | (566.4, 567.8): 0.01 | 75.6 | 81.8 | 78.7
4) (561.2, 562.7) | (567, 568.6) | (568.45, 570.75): -0.10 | 74.2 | 76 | 75.6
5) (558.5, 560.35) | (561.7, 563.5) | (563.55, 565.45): -0.06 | 66.9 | 77.6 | 73.6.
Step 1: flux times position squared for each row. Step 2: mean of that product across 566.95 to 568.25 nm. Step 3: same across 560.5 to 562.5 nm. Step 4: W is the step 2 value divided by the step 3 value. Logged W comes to 1.12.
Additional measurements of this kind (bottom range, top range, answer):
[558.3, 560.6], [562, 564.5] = 1.15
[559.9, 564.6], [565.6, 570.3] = 1.05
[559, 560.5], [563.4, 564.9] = 1.13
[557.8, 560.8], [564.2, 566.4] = 1.09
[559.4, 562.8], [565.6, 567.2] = 1.06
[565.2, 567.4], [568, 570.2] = 1.00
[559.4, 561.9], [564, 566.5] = 1.06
